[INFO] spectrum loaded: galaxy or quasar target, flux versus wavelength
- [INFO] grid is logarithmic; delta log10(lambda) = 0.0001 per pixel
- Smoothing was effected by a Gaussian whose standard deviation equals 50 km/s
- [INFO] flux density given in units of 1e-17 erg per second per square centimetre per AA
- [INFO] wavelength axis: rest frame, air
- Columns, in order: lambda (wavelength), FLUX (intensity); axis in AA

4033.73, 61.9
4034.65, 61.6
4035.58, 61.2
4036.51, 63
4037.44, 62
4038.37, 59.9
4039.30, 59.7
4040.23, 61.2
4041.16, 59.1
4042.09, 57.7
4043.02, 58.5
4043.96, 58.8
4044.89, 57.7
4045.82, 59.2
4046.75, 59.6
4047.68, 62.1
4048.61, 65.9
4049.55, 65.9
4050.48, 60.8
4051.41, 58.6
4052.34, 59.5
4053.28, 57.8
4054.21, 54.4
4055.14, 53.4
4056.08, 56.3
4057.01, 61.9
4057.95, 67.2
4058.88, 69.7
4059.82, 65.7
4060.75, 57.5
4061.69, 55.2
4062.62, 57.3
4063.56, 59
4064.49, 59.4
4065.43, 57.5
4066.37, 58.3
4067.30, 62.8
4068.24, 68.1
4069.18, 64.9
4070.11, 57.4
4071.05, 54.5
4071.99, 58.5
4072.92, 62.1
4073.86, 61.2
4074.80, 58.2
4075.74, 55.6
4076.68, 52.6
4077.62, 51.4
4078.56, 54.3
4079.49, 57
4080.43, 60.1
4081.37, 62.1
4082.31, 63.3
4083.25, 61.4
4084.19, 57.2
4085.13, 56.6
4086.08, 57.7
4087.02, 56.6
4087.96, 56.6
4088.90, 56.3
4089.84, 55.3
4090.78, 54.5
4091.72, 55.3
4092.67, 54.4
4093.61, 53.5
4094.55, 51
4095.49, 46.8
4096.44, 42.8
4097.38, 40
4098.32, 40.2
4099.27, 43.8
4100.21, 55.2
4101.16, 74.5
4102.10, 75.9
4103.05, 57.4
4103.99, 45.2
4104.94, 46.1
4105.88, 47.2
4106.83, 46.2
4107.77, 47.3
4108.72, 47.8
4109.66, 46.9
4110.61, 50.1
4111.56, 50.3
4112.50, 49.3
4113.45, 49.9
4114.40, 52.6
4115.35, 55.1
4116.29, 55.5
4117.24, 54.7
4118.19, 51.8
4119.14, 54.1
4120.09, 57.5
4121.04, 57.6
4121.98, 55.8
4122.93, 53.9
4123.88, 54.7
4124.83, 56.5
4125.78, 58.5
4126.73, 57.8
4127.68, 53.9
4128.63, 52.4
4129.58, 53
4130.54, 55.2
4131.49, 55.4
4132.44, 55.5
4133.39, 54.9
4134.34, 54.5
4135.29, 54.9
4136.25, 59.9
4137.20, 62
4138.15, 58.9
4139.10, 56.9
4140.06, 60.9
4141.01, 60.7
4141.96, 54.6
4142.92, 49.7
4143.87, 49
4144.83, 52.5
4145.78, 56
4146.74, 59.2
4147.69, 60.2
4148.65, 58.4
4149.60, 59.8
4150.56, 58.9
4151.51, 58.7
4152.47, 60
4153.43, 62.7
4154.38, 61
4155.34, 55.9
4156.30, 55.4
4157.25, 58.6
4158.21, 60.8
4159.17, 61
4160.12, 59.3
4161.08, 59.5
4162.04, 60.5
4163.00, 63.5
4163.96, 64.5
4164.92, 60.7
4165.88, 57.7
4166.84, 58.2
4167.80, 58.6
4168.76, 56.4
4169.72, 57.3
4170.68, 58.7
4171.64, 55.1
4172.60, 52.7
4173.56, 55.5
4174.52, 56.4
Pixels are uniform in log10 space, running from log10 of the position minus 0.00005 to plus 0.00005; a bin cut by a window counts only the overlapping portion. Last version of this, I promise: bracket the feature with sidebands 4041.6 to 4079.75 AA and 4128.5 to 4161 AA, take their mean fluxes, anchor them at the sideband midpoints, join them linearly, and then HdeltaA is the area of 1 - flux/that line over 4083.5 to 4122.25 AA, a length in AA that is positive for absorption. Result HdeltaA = 3.7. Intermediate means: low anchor 59.4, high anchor 57.3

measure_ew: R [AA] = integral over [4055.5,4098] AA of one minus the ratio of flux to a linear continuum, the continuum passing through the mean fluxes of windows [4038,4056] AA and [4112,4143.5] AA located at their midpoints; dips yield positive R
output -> 0.4 AA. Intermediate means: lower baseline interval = 59.4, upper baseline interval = 55.4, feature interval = 57.4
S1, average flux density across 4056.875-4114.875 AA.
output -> 55.7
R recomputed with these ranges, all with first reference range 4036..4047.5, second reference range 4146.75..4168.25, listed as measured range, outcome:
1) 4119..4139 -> 1.2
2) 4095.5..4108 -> 1.9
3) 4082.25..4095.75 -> 0.9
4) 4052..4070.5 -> -0.1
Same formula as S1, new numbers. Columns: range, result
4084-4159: 54.8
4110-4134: 54.2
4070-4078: 56.8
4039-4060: 60.4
